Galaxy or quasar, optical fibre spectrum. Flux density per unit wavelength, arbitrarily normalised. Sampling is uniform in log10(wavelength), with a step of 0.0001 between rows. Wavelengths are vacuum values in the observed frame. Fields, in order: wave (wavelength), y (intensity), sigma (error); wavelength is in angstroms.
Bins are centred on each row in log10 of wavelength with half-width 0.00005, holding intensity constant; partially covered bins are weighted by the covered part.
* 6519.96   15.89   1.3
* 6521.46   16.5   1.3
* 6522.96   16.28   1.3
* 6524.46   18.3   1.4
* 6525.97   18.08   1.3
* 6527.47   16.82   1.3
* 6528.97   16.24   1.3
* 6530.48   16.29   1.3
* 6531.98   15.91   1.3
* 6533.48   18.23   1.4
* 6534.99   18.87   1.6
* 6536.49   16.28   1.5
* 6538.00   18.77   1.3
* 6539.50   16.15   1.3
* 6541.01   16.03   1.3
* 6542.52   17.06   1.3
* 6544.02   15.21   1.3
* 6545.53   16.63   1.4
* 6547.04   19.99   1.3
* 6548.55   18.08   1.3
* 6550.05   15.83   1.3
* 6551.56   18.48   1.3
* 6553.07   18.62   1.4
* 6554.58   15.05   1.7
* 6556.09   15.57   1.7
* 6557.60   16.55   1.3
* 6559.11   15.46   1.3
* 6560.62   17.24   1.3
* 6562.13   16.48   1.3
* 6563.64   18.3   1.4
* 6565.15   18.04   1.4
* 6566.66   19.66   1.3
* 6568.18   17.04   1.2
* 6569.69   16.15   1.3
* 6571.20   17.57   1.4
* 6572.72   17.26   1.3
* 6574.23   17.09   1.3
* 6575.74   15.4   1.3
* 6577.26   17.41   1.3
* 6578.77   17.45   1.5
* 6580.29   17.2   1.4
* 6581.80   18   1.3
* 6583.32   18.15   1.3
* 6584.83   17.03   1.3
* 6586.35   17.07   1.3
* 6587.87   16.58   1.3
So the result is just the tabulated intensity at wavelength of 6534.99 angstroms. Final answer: 18.87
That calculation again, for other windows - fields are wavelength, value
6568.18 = 17.04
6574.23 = 17.09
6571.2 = 17.57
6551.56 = 18.48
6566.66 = 19.66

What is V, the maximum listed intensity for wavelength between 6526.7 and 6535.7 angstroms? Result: 18.87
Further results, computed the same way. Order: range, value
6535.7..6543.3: 18.77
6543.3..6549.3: 19.99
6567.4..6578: 17.57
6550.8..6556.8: 18.62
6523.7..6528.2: 18.3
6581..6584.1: 18.15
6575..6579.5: 17.45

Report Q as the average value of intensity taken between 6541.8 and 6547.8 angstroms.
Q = 17.2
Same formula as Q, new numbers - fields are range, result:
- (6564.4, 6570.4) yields 17.7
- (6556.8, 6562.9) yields 16.4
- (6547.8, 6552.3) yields 17.5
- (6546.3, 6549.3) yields 19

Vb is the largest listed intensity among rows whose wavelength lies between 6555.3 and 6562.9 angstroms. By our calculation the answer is 17.24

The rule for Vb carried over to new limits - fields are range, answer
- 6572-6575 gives 17.26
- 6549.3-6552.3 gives 18.48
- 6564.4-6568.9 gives 19.66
